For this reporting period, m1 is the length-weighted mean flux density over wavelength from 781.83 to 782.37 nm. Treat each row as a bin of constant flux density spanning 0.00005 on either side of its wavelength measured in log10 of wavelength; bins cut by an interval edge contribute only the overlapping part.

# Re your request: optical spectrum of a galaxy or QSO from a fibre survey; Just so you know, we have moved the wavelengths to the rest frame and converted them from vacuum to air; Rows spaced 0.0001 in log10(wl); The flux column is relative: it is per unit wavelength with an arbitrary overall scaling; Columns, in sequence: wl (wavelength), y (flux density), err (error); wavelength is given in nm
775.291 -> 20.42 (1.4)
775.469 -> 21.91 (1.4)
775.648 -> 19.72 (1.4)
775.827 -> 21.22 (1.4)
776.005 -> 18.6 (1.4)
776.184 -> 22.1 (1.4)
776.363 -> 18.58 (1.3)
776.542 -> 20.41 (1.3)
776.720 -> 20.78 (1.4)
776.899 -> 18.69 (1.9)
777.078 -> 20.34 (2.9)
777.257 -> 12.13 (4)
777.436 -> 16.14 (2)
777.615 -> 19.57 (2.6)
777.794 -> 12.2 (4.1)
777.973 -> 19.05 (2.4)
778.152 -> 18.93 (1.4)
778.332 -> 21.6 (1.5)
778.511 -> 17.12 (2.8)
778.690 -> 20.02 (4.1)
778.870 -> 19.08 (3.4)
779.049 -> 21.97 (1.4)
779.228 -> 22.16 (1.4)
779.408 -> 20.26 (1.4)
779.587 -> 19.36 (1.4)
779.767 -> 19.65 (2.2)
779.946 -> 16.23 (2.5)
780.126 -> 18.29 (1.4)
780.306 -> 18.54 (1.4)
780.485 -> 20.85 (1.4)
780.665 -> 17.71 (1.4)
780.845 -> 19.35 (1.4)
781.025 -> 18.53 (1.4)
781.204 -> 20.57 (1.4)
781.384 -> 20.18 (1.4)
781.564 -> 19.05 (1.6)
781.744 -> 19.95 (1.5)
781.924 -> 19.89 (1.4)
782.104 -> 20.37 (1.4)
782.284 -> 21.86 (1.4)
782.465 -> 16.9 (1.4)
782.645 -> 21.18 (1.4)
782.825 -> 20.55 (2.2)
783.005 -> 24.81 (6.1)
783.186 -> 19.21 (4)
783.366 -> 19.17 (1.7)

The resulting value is 20.7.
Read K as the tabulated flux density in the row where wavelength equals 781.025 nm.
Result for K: 18.53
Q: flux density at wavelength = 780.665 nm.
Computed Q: 17.71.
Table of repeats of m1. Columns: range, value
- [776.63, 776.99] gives 19.8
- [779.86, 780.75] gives 18.3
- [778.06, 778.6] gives 19.2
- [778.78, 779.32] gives 21.1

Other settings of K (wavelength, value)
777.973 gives 19.05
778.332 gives 21.6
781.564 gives 19.05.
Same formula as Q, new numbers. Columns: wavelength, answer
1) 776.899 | 18.69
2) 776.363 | 18.58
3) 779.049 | 21.97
